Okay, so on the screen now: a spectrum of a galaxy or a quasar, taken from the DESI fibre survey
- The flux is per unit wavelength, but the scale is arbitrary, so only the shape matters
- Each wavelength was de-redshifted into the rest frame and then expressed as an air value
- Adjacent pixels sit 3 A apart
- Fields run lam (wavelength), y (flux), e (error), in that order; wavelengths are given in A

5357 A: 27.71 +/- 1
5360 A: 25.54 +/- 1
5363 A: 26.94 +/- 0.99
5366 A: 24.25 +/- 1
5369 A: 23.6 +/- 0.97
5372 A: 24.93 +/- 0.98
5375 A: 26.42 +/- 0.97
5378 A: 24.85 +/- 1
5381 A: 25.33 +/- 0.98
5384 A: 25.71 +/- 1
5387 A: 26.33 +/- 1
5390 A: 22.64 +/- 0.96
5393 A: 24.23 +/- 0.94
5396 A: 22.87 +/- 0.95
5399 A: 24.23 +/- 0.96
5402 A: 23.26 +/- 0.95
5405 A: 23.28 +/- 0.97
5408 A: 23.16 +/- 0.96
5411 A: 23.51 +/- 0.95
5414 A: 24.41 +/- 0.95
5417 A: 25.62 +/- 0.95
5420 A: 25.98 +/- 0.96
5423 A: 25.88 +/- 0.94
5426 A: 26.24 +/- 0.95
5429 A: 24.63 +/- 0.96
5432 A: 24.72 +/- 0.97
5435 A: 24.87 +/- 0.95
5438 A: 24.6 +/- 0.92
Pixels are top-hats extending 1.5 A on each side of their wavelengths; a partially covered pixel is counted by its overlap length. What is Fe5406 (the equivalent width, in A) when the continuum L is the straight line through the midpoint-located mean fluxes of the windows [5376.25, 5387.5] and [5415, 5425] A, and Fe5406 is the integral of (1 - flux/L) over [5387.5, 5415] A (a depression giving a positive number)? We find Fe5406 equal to 2.2 A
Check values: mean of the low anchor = 25.5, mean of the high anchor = 25.8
